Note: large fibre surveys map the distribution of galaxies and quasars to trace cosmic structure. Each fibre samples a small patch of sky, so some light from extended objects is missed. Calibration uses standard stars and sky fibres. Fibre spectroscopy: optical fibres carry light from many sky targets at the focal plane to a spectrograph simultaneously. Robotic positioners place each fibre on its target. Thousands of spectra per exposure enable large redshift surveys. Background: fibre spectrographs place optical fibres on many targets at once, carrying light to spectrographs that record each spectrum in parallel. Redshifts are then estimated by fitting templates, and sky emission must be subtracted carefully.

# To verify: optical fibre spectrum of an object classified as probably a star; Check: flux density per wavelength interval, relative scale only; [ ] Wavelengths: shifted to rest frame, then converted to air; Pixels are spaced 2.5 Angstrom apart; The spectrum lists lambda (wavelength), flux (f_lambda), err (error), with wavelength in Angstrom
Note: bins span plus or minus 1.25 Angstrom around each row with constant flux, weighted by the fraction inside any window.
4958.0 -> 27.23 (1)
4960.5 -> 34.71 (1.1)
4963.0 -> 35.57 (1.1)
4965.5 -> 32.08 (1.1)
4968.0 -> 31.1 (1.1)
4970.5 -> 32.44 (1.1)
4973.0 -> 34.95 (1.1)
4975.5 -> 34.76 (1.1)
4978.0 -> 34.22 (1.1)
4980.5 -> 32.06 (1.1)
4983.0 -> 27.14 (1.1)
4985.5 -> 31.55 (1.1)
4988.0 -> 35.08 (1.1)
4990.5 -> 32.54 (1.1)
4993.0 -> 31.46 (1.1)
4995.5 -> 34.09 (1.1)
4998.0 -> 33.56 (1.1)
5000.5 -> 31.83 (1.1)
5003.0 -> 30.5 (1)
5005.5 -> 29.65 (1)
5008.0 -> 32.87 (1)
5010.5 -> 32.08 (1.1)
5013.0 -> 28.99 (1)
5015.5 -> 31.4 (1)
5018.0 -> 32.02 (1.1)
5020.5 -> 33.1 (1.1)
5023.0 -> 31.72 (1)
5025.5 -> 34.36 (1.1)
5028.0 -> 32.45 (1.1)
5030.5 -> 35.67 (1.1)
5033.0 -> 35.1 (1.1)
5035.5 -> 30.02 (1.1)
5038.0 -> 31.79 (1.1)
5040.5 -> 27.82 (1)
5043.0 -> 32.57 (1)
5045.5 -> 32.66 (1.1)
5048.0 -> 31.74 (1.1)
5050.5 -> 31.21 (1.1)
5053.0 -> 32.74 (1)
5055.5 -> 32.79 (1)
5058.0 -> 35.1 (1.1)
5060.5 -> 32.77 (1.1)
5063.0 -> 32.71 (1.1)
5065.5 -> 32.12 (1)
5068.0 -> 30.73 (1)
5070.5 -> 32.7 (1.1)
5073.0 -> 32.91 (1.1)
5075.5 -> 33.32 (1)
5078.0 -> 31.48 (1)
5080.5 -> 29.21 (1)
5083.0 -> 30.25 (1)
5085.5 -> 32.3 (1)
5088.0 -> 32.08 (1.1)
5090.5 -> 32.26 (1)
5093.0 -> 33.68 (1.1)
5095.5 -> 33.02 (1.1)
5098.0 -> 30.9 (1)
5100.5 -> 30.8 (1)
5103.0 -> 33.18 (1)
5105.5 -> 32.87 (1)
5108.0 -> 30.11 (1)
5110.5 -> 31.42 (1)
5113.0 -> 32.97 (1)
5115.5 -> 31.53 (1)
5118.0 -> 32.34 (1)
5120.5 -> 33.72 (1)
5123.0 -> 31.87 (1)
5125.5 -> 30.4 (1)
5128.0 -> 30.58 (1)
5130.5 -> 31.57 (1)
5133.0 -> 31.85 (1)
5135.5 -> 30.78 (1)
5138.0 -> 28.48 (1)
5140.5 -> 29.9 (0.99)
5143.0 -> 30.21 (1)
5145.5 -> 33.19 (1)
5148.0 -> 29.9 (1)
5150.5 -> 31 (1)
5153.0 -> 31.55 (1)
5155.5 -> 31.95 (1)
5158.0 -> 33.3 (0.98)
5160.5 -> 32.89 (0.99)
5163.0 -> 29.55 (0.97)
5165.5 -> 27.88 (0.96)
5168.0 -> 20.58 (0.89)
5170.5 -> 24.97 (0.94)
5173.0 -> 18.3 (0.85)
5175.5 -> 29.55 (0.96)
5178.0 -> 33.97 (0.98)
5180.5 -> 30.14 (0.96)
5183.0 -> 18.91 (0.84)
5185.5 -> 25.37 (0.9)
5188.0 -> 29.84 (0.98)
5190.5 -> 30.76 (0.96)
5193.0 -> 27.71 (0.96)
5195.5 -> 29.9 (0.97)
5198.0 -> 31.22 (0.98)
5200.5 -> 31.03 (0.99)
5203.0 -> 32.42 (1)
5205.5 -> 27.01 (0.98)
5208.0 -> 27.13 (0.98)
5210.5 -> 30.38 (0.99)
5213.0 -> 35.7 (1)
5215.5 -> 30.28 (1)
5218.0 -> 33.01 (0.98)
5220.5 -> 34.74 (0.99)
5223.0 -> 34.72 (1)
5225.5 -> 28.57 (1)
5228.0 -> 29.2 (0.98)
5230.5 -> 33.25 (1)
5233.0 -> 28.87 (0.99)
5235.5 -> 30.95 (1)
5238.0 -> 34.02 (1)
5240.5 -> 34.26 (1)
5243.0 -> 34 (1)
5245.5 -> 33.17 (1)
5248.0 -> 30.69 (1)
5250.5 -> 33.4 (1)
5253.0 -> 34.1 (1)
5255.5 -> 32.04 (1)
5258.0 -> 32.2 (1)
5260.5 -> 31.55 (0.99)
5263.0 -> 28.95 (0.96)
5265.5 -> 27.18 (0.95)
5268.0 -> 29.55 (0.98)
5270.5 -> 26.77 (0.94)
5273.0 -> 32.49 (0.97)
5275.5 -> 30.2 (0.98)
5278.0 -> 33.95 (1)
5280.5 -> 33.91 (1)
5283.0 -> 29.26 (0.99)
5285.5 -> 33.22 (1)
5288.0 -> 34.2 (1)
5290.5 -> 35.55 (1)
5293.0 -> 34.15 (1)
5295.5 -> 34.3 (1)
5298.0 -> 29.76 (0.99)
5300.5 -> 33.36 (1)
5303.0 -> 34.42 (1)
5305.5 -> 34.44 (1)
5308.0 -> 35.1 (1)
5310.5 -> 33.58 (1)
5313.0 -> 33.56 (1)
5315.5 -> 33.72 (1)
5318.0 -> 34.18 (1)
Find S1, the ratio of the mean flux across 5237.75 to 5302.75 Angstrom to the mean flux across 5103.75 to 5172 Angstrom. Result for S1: 1.05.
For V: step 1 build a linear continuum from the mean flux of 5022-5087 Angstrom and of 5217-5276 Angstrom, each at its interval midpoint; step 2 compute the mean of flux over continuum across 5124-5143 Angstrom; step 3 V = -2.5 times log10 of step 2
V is 0.05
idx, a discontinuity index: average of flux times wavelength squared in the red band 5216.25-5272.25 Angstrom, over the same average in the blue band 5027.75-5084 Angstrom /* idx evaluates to 1.1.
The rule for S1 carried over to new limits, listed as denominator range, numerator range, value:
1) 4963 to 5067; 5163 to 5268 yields 0.93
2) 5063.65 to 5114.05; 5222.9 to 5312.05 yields 1.01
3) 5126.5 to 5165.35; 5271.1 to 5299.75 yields 1.05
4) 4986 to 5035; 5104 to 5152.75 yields 0.96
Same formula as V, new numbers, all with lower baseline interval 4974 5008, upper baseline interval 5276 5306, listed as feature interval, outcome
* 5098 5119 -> 0.027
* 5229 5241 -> 0.033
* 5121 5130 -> 0.050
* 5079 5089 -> 0.055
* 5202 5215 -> 0.086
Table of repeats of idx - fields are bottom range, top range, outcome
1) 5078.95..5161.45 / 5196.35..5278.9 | 1.04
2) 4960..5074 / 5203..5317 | 1.09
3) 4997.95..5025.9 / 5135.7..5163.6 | 1.04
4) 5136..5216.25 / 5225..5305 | 1.13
